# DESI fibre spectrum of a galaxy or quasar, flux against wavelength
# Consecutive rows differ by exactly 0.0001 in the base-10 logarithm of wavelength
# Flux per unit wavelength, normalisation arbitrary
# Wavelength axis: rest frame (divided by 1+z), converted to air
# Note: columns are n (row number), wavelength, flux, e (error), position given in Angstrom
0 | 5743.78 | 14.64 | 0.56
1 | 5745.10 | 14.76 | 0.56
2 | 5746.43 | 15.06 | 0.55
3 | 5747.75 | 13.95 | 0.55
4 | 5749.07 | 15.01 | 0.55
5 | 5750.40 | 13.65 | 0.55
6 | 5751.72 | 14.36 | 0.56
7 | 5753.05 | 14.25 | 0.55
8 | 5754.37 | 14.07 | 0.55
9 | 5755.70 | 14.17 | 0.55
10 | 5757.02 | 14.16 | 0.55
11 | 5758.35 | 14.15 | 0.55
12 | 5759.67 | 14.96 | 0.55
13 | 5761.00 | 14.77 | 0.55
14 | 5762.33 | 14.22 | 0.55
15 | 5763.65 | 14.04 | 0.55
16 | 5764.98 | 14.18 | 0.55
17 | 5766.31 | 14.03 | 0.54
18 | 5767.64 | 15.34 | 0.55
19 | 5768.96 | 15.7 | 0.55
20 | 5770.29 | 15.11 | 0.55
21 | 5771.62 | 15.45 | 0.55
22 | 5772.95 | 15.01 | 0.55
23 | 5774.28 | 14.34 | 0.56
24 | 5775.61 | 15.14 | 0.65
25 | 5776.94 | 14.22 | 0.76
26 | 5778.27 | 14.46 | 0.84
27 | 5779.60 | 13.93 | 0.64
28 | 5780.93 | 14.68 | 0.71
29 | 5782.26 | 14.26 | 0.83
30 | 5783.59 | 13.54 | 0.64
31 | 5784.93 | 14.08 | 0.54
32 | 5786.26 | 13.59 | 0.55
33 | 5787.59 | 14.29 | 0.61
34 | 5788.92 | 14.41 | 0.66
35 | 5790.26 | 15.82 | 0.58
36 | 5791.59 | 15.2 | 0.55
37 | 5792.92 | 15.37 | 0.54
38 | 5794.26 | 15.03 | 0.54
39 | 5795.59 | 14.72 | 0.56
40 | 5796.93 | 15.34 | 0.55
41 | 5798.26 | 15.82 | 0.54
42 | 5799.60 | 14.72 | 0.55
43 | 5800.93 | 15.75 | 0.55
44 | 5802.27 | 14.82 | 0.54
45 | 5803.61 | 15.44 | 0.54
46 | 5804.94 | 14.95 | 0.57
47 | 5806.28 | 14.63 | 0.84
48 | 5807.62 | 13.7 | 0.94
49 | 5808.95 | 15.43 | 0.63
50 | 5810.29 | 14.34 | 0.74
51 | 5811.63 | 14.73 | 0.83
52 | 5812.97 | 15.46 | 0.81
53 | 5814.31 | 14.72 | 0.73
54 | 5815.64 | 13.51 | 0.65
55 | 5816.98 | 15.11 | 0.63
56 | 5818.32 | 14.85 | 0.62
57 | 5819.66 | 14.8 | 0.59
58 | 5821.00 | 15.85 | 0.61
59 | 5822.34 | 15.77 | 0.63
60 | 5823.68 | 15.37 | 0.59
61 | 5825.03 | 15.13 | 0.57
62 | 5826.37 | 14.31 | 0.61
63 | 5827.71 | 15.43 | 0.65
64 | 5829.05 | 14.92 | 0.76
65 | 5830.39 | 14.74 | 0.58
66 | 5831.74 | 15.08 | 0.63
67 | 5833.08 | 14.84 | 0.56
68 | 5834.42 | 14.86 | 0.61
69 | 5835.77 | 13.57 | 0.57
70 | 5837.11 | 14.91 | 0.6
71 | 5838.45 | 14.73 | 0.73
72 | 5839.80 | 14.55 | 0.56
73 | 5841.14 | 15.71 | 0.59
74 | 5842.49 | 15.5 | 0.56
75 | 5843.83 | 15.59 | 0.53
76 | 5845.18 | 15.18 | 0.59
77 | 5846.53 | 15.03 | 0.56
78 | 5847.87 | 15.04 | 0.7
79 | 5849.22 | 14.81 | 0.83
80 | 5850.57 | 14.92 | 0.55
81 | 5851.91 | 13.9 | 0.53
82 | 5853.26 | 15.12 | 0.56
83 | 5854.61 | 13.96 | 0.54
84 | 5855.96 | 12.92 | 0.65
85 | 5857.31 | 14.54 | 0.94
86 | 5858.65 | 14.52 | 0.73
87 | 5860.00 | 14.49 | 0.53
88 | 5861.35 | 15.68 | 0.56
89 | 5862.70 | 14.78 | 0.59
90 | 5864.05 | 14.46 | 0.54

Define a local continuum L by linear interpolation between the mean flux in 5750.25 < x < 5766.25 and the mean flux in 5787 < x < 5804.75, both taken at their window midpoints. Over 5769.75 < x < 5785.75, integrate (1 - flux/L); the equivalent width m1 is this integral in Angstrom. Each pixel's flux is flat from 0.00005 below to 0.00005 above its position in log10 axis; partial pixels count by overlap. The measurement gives 0.2 Angstrom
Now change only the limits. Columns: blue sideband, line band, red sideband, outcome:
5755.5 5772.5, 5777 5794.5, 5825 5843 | 0.28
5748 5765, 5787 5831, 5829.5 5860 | -1.30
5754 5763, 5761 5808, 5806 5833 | -0.44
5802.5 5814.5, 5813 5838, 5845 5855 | -0.17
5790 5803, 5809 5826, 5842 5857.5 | 0.06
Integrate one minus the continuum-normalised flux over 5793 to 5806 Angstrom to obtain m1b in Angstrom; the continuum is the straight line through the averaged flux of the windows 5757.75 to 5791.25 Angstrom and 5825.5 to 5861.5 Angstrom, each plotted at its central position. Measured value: -0.5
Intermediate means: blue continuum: 14.6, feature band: 15.2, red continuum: 14.8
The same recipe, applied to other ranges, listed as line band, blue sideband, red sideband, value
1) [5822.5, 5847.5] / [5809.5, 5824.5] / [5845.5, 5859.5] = -0.45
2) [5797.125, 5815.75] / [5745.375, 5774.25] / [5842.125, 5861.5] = -0.35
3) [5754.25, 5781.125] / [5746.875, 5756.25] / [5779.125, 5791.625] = -0.57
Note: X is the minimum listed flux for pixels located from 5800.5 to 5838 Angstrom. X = 13.51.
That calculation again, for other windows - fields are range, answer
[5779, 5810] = 13.54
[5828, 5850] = 13.57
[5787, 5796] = 14.29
